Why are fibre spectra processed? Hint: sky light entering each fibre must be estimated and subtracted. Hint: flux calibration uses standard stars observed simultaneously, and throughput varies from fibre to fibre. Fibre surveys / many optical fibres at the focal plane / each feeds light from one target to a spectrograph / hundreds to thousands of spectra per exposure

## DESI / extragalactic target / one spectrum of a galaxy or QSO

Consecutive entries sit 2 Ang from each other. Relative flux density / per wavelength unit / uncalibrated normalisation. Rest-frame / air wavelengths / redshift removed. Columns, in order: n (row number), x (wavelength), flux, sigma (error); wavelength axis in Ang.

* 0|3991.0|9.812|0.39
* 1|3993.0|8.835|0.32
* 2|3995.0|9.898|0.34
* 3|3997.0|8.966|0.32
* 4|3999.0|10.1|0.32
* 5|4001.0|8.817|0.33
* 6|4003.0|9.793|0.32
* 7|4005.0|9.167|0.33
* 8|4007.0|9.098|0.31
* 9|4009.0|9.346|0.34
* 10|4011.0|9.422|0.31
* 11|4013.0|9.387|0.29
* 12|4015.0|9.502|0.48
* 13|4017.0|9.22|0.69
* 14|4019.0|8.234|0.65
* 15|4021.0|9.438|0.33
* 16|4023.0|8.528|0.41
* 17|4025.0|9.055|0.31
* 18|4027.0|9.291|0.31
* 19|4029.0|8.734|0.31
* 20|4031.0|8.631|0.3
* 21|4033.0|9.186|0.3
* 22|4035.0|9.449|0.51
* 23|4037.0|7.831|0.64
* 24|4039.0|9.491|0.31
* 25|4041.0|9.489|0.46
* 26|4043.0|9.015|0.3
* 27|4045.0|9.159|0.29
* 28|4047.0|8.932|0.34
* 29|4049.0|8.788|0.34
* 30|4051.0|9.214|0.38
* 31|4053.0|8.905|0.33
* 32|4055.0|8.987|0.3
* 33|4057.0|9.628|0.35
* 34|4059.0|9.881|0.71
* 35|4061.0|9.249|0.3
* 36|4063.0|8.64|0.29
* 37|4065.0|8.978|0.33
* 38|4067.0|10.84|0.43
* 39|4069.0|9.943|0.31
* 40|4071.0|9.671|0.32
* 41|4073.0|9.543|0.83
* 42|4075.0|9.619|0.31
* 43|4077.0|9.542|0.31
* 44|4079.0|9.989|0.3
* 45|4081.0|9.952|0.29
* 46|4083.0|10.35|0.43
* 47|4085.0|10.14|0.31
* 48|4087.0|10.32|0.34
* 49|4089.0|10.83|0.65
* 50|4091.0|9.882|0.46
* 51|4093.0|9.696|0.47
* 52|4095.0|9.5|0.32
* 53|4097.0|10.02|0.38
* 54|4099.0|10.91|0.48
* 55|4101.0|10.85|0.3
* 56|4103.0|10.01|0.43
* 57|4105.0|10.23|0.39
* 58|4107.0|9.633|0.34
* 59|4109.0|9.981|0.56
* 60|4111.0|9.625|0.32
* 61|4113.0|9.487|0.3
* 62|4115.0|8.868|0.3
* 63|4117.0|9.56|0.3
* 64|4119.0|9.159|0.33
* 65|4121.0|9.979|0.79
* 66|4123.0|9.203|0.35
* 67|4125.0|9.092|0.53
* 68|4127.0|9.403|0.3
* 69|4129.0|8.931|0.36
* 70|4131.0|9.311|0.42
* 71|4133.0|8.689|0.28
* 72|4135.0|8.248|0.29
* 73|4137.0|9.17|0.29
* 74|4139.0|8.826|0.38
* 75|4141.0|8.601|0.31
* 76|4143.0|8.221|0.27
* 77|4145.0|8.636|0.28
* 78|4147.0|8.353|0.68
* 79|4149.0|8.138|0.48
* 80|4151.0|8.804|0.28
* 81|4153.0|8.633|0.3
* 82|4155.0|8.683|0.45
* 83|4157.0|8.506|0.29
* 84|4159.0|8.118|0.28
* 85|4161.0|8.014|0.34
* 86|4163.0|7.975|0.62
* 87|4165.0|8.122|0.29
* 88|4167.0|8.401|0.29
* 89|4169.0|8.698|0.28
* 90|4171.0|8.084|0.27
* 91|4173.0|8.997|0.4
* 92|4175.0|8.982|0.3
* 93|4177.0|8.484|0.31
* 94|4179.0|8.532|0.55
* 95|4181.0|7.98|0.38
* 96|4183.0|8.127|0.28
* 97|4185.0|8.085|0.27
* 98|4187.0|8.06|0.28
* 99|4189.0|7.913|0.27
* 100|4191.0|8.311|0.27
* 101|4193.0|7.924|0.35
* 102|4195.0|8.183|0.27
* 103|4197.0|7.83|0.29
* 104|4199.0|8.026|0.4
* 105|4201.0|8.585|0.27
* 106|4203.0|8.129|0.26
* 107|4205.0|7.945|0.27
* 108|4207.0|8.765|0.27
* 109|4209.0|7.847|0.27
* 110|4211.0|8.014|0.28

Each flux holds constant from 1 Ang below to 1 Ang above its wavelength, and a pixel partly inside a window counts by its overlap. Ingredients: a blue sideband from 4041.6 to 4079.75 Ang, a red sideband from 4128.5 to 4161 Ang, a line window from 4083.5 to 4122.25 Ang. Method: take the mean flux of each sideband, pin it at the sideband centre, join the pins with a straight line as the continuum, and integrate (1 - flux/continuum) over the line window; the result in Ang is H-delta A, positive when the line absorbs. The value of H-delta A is -4.0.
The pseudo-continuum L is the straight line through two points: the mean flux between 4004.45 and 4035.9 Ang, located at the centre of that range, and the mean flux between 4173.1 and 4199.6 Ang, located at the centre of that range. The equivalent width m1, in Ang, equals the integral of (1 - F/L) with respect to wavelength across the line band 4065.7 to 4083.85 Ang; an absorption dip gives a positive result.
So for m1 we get -2.3 Ang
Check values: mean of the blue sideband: 9.1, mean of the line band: 9.92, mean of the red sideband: 8.22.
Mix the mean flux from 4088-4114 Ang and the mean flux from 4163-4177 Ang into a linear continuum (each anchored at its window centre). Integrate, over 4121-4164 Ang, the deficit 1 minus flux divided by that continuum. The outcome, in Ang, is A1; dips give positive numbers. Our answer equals 2.10 Ang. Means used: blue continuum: 10.1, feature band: 8.68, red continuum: 8.5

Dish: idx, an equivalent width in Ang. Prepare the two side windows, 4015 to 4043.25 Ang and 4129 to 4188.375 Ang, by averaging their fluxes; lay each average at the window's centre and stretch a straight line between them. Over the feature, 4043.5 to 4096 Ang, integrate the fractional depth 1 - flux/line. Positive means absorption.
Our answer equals -4.72 Ang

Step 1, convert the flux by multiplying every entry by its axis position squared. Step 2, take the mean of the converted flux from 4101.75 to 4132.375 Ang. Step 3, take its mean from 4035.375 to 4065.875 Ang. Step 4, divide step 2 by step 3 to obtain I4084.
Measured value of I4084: 1.1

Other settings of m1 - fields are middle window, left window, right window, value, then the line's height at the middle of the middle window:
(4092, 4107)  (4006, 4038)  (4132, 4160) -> -2.4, 8.72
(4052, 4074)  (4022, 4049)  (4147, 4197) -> -1.6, 8.84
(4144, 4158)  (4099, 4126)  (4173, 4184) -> 0.7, 8.99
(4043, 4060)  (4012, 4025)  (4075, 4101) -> 0.7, 9.55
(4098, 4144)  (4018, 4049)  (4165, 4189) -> -4.2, 8.6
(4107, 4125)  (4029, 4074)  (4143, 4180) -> -1.4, 8.77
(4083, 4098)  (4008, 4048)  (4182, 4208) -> -2.3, 8.72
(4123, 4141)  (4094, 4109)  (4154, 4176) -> 0.7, 9.32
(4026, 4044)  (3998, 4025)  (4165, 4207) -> 0.2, 9.1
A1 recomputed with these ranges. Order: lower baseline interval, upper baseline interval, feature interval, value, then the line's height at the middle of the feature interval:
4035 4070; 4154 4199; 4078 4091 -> -1.80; 8.99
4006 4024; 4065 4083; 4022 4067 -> 1.94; 9.5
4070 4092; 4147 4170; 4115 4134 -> -0.33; 9.08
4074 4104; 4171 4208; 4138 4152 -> 0.88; 9.08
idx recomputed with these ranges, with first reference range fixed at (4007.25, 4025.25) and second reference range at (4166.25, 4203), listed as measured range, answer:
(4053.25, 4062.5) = -0.4 Ang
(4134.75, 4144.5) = -0.2 Ang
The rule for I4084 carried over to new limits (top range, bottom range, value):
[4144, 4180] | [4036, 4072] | 0.96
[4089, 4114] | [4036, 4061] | 1.13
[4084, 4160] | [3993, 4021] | 1.06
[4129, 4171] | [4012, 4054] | 1.00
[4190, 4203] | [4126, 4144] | 0.95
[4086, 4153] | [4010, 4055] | 1.08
